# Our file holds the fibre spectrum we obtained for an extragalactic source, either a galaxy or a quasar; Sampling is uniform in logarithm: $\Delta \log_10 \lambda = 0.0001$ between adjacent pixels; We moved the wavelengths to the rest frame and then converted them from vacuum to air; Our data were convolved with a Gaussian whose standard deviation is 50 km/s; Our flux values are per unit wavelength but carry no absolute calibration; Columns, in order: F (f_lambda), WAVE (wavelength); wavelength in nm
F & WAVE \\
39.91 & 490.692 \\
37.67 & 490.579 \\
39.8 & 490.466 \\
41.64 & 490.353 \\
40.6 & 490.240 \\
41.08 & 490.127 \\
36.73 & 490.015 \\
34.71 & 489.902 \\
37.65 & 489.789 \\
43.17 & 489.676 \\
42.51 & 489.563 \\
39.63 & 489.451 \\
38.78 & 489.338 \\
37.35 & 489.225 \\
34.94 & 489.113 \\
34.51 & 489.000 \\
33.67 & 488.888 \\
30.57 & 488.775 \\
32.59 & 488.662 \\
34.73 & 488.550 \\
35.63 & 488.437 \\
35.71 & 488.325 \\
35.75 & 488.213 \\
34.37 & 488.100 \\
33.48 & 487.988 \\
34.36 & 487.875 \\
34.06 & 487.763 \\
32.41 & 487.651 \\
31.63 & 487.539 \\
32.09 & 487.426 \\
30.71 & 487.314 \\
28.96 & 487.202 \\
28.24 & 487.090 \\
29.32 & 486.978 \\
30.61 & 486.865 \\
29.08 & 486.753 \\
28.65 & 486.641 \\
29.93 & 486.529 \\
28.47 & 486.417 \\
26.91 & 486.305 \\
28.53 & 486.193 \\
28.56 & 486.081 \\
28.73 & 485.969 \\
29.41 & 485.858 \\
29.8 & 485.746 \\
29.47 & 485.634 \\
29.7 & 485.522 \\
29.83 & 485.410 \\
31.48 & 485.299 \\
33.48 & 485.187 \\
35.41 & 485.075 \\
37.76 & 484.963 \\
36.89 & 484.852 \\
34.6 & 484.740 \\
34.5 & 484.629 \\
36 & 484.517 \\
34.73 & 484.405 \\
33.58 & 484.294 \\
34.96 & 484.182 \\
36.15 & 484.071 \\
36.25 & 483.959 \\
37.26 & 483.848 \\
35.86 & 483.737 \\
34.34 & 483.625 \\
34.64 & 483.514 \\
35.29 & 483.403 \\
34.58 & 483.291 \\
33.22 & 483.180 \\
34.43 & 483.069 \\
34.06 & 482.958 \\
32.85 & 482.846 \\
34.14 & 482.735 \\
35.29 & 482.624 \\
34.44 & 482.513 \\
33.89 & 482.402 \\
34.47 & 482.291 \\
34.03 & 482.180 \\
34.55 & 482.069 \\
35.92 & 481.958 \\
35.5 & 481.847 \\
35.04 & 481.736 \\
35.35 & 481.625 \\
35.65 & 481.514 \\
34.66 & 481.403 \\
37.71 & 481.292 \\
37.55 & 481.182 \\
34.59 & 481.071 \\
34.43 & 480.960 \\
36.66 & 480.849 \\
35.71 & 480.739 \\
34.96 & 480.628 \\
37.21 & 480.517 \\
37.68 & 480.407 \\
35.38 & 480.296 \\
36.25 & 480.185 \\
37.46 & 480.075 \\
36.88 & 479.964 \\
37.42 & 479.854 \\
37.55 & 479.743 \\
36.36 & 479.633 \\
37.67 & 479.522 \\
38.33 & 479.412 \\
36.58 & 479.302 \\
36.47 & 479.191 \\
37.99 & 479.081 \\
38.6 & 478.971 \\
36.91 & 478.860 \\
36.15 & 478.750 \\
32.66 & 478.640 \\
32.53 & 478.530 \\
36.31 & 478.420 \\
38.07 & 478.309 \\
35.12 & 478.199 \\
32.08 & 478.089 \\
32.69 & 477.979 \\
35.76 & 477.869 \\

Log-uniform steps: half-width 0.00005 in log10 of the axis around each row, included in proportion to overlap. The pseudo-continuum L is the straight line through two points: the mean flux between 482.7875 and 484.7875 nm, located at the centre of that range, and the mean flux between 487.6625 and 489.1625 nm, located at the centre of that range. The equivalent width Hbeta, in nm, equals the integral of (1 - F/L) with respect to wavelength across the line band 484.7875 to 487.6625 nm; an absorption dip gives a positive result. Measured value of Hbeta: 0.323 nm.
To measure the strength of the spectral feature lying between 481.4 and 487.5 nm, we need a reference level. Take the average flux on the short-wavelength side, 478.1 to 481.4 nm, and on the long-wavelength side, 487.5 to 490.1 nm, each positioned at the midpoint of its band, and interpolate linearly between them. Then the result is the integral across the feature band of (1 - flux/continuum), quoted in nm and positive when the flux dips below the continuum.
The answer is 0.53 nm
